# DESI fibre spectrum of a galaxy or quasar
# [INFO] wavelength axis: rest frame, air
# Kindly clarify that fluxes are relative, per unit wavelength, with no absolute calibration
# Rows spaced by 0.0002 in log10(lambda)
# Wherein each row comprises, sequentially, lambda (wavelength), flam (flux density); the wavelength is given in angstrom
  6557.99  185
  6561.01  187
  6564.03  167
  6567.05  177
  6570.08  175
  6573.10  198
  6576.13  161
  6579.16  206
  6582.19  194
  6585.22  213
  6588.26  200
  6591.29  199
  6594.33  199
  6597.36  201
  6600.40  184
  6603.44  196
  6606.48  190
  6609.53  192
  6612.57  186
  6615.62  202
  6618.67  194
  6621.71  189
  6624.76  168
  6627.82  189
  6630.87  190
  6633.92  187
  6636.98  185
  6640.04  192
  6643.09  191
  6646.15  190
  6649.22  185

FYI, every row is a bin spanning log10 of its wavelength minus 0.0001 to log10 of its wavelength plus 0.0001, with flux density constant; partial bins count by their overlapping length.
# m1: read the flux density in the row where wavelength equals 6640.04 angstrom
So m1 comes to 192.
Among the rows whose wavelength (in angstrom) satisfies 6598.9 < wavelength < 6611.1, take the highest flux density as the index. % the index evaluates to 196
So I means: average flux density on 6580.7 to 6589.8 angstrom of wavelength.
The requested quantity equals 202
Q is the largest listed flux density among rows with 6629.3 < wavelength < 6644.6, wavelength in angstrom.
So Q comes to 192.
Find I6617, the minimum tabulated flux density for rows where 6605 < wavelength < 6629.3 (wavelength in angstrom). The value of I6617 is 168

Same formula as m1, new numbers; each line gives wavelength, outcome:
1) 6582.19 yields 194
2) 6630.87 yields 190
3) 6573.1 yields 198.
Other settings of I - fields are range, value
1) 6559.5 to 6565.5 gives 177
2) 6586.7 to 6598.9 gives 200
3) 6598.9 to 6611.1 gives 190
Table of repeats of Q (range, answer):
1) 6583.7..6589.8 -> 213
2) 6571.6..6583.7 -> 206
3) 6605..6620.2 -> 202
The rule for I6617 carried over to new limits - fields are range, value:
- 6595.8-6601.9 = 184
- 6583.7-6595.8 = 199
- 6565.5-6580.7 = 161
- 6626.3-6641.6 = 185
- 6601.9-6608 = 190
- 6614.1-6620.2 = 194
